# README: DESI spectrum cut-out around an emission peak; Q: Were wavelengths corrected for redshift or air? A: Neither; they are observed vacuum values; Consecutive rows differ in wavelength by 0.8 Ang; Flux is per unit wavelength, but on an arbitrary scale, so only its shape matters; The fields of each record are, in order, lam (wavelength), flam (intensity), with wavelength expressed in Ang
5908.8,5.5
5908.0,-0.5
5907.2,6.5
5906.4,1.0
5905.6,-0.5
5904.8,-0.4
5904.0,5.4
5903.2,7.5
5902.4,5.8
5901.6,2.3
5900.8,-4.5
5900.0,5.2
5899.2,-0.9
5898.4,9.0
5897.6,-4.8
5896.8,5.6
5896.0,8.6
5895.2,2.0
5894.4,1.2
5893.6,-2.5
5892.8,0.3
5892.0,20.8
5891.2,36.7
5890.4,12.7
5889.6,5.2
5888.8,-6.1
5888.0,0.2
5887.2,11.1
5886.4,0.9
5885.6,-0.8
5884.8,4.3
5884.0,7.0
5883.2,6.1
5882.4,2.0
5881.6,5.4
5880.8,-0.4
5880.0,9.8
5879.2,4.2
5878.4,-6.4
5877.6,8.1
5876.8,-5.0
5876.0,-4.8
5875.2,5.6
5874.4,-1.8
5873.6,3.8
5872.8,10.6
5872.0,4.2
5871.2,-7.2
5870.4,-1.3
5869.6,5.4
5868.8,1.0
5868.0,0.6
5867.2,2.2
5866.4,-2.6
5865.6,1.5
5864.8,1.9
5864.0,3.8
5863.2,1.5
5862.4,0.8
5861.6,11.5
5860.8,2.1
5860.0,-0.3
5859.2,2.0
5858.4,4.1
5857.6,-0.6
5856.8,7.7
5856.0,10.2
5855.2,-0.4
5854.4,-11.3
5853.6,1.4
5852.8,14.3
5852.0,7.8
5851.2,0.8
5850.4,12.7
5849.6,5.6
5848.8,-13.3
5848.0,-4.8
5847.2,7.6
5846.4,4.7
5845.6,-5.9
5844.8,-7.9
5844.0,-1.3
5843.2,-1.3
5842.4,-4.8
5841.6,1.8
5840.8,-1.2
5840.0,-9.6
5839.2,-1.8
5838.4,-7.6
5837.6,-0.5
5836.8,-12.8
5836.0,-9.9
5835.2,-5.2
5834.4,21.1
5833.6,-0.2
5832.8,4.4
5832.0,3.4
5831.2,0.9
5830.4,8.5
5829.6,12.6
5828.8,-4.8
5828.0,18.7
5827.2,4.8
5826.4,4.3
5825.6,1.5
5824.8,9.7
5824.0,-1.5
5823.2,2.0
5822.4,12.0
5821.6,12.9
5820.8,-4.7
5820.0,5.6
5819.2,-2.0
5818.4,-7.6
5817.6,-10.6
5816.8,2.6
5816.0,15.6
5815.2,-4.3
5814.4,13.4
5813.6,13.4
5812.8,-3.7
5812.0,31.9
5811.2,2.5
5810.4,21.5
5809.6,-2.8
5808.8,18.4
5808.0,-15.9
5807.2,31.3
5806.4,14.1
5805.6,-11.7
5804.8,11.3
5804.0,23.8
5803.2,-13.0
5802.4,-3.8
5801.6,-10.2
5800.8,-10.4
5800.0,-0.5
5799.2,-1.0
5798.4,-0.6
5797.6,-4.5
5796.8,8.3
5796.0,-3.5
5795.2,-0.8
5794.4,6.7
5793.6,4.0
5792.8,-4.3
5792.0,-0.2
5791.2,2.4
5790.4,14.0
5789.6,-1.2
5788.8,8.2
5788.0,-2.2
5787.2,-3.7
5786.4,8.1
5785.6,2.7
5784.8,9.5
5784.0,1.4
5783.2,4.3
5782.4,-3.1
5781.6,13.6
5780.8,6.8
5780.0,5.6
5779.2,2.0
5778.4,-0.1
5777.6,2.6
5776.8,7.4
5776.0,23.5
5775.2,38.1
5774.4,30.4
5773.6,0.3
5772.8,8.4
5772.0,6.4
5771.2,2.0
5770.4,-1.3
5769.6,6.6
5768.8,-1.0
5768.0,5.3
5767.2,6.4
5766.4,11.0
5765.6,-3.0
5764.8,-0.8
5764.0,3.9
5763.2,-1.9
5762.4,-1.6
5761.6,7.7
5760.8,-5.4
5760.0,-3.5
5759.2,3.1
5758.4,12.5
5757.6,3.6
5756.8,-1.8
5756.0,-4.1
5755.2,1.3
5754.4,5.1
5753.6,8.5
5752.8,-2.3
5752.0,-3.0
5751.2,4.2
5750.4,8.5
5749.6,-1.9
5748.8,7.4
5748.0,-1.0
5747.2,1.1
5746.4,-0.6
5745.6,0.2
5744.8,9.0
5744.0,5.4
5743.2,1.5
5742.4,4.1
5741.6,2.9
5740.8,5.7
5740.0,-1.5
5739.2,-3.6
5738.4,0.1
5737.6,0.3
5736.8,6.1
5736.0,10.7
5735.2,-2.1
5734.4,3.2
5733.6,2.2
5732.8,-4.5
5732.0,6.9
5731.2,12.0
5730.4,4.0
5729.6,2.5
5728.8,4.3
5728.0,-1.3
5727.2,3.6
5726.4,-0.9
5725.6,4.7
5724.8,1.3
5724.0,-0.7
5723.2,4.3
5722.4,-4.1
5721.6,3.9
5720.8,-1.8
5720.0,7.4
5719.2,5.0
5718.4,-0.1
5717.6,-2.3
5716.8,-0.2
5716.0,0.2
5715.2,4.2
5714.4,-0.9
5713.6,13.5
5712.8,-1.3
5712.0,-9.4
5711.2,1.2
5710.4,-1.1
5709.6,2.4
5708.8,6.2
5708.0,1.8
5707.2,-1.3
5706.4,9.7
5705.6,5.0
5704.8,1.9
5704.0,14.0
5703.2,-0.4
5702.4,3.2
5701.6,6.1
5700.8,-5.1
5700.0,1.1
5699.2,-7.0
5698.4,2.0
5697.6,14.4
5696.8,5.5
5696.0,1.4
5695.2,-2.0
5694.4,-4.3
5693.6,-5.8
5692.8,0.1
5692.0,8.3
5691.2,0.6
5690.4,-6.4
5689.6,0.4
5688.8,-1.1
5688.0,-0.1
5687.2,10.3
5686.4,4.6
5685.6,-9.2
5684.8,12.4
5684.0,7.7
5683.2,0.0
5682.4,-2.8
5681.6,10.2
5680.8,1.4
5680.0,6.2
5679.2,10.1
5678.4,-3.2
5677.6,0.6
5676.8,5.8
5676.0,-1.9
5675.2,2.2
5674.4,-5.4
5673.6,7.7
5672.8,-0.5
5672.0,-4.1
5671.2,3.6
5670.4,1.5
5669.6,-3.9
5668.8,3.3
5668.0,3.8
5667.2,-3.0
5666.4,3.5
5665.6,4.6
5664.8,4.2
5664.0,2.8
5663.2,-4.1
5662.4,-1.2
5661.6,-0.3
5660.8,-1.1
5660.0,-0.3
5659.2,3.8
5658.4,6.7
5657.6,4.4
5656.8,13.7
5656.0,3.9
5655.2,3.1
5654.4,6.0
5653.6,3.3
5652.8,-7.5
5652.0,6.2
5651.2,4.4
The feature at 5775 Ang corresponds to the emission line H-beta 4861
